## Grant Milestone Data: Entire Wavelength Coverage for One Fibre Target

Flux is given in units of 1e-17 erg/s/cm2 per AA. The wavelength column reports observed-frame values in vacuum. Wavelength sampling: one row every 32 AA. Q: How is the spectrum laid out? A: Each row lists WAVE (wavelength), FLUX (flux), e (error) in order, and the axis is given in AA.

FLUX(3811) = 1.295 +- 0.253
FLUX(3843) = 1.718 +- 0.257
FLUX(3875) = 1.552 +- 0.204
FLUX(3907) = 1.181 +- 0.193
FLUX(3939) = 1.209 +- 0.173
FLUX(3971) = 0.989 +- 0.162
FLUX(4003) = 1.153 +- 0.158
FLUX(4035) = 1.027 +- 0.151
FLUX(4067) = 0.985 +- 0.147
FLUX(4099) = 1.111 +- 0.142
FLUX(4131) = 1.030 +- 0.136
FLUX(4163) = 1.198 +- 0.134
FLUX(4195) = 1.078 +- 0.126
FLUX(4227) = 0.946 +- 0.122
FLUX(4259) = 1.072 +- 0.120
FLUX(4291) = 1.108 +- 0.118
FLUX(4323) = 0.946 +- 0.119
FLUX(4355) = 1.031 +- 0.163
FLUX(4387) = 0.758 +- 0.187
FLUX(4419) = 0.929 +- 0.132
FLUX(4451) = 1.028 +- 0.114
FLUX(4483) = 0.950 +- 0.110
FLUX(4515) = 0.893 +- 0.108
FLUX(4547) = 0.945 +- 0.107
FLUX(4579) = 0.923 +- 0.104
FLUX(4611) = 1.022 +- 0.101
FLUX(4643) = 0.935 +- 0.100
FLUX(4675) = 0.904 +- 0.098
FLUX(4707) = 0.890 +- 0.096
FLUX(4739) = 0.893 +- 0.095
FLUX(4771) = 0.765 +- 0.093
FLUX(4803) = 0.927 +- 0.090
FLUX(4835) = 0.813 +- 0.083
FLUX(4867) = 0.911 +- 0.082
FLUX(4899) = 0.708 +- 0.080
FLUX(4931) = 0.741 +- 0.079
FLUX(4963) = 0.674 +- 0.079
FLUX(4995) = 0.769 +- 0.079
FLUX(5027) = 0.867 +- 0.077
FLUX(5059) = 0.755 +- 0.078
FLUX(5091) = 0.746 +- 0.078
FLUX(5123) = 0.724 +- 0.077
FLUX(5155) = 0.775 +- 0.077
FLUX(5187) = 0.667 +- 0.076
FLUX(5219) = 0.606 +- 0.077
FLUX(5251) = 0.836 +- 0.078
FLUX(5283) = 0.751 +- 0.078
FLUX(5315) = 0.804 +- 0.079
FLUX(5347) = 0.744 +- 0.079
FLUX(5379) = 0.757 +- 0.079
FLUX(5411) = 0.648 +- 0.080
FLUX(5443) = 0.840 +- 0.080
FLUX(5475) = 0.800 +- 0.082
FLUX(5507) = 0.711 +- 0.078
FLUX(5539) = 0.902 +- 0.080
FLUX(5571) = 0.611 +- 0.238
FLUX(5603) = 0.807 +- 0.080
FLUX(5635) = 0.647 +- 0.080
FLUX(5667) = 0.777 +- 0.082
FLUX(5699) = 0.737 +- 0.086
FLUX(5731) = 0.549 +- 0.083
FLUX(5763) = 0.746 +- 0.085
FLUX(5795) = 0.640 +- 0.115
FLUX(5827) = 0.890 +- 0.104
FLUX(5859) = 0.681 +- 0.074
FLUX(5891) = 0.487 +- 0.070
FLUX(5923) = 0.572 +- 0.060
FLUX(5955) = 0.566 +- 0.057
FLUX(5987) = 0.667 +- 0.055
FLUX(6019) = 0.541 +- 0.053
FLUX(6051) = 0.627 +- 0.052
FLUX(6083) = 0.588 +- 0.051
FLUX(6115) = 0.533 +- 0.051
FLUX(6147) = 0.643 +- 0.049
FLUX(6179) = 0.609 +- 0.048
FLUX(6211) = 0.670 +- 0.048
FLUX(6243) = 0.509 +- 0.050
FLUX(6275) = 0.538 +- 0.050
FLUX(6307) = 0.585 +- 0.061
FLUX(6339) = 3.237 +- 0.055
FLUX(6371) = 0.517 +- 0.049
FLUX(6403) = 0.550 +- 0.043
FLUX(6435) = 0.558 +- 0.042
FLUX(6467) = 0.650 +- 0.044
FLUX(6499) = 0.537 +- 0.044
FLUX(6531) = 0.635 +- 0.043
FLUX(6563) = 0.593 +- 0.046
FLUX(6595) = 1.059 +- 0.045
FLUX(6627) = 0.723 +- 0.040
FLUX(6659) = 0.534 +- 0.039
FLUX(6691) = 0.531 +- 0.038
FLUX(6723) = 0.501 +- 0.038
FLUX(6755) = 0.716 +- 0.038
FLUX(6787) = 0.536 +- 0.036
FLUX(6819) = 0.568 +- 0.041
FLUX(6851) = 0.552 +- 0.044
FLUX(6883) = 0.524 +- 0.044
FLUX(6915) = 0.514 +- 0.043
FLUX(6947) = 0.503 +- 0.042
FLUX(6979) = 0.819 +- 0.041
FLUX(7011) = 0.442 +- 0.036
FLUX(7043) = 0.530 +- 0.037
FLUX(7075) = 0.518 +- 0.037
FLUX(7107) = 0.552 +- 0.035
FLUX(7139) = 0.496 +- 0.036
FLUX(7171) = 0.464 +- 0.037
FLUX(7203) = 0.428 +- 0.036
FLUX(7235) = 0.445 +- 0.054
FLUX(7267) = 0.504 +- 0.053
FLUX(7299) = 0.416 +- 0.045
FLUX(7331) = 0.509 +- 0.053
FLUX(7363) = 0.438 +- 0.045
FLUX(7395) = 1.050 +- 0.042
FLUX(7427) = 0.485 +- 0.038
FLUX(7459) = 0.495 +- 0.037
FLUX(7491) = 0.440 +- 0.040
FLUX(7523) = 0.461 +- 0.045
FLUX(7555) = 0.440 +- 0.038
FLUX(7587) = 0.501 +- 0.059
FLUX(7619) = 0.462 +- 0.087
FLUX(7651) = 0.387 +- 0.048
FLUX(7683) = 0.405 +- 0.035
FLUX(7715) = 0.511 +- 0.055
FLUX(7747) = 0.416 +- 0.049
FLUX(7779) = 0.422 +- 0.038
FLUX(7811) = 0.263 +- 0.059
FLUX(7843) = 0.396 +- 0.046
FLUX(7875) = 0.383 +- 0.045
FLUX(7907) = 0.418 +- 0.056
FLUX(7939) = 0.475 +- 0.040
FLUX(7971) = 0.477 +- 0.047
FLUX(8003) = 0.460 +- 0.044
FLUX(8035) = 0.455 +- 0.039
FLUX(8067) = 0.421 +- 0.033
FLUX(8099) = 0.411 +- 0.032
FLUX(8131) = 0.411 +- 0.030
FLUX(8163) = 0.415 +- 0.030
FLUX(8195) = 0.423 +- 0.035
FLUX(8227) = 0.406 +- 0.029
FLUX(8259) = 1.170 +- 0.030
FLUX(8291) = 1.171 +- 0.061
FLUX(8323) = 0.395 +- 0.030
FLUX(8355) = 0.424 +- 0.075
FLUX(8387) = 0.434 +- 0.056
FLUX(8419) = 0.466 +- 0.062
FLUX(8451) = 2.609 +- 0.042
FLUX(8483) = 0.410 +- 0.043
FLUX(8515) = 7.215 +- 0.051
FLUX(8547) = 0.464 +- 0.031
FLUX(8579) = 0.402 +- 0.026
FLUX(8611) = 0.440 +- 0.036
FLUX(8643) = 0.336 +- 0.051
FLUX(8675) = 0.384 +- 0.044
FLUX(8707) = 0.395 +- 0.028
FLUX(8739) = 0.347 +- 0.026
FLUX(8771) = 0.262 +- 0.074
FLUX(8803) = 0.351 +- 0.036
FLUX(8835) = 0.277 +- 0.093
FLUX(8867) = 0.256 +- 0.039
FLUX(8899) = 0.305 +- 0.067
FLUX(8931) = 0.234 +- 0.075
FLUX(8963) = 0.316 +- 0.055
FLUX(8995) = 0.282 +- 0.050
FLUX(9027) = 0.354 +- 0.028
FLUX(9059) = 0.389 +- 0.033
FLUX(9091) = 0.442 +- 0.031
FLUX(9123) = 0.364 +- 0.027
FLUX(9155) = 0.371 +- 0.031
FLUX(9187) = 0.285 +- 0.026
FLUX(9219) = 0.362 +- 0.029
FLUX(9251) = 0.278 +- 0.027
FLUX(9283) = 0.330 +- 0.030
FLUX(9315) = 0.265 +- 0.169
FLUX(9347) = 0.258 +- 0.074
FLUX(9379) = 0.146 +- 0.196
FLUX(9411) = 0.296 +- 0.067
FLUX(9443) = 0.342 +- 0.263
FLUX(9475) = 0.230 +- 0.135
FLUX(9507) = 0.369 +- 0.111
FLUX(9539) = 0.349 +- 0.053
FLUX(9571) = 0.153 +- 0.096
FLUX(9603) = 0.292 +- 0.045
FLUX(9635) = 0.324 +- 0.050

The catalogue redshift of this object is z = 0.70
